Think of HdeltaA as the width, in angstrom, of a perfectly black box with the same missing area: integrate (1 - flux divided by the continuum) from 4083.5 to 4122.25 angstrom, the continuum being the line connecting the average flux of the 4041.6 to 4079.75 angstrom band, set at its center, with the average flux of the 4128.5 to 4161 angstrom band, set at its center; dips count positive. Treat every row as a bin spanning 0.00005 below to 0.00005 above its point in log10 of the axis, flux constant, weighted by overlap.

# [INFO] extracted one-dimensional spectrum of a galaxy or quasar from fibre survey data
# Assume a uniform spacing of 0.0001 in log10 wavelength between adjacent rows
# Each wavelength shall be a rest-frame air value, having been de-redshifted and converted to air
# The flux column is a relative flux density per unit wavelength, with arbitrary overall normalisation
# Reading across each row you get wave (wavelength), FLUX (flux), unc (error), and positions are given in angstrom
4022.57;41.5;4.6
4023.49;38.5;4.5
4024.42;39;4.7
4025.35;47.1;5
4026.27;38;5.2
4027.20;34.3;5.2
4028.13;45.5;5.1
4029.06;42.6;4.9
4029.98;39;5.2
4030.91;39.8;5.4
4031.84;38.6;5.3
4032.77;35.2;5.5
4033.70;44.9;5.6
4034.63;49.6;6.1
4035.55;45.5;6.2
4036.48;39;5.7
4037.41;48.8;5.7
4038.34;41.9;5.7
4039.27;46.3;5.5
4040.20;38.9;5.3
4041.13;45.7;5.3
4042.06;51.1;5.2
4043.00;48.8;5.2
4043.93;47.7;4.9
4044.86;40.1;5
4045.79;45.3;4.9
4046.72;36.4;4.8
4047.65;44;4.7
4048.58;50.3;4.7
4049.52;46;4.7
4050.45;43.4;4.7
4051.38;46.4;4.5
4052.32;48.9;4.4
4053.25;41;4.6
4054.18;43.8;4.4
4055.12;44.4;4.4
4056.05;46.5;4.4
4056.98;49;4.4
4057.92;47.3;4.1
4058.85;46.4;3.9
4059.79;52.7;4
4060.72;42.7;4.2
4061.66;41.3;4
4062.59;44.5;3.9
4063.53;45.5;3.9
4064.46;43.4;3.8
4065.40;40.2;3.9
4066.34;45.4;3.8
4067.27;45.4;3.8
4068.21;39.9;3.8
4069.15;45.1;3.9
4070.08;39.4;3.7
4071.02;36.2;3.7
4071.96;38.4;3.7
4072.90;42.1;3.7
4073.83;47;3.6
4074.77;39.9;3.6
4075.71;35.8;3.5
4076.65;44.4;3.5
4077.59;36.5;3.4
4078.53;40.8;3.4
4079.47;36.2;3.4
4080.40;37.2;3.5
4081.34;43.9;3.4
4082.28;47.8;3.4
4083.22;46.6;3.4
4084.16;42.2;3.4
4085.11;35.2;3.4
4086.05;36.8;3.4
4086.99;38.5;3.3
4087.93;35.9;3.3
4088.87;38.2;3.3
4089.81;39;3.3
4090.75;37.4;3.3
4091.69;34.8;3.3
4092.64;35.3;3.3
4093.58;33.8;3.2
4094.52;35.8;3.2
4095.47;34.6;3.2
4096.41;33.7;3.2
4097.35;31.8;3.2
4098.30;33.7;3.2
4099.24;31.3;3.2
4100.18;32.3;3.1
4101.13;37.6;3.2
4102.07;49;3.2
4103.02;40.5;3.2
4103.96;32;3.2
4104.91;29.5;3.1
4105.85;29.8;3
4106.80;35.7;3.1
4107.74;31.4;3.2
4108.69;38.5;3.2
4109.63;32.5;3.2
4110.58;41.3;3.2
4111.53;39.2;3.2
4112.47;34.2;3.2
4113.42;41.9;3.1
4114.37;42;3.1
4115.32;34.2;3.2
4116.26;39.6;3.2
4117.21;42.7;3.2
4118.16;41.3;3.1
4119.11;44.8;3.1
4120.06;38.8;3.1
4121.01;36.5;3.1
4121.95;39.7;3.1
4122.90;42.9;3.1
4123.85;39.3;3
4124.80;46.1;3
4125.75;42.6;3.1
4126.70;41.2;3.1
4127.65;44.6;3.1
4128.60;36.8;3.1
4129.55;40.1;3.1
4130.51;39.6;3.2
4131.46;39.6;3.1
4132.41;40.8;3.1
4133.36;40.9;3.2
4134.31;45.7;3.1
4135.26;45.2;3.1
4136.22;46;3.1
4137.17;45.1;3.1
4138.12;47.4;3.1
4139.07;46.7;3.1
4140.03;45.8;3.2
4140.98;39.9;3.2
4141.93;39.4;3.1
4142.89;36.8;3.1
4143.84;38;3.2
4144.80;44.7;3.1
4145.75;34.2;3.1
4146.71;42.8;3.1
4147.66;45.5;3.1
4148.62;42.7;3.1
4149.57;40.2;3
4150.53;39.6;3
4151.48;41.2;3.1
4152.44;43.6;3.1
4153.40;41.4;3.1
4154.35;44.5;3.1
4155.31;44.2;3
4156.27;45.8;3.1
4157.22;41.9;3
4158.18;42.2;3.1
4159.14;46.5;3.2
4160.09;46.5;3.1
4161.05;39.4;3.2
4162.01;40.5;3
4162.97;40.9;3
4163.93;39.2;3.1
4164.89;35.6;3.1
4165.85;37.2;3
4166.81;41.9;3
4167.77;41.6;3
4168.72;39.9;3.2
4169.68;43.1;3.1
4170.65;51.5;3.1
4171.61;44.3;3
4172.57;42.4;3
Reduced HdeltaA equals 5.5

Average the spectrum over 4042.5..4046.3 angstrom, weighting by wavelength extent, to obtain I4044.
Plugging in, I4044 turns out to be 45.4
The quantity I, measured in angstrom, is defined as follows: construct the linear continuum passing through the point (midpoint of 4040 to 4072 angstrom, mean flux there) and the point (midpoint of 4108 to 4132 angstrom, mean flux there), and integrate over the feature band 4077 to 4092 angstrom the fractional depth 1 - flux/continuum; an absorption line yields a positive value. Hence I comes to 1.1 angstrom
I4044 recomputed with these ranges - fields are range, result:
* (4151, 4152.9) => 42.4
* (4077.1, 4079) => 38.7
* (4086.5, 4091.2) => 37.9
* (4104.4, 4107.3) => 31.7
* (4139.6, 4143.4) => 40.4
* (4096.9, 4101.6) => 33.3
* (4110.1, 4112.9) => 38.3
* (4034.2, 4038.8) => 45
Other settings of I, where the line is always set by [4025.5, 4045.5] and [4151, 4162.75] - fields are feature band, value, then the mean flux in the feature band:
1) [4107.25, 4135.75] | 1.9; 40.1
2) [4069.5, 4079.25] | 0.7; 40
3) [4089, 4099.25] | 1.9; 34.9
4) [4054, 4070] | -0.7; 44.8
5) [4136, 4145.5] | 0.1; 42.7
